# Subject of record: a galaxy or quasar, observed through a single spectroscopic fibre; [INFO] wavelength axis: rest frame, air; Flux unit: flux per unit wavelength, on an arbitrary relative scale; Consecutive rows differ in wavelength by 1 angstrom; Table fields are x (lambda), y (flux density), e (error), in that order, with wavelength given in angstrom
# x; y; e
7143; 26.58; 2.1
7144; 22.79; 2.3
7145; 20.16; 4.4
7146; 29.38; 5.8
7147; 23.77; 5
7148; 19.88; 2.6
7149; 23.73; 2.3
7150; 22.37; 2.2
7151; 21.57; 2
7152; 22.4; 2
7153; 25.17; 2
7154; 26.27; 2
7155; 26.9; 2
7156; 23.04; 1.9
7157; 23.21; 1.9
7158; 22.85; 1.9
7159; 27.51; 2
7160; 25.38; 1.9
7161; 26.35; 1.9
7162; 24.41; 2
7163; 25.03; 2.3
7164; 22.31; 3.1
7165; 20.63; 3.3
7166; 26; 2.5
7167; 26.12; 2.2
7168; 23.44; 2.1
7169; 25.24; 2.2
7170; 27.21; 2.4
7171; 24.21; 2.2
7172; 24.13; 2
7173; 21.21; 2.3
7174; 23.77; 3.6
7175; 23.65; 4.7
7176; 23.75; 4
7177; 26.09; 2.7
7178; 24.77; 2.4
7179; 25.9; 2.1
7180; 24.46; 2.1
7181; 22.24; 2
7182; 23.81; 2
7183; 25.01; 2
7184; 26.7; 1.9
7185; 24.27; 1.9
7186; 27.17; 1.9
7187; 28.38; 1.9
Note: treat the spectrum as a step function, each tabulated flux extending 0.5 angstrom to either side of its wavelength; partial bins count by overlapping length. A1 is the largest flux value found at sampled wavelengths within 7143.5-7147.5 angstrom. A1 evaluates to 29.38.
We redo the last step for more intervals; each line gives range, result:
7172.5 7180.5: 26.09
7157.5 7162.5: 27.51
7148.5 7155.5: 26.9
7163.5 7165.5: 22.31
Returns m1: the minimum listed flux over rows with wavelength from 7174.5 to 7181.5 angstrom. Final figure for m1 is 22.24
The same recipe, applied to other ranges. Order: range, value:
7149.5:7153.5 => 21.57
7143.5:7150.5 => 19.88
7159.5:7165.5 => 20.63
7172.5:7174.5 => 21.21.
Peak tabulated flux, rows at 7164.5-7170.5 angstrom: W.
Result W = 27.21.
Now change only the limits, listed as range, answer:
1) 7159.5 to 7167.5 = 26.35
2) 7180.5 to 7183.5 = 25.01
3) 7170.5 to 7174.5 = 24.21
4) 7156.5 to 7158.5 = 23.21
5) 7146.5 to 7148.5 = 23.77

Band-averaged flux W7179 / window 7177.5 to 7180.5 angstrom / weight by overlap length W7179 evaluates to 25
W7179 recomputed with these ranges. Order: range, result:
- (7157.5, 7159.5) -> 25.2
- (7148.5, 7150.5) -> 23.1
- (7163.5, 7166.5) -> 23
